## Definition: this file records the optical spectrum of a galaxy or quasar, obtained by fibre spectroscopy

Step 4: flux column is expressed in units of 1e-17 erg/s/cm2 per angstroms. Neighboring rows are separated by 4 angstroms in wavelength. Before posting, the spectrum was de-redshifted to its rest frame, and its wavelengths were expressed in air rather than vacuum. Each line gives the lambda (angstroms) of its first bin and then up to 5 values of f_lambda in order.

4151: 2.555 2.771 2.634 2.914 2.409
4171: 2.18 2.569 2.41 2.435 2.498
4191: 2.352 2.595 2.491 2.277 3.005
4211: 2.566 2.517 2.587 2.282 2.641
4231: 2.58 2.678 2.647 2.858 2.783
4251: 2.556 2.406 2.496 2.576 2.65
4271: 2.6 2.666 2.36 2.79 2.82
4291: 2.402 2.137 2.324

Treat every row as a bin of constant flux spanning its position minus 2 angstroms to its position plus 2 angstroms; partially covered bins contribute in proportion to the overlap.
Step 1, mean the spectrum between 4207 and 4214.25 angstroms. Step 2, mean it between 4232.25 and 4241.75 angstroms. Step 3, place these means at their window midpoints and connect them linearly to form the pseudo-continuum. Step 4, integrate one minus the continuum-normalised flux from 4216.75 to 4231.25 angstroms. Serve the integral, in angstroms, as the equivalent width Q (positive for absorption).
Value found 0.9 angstroms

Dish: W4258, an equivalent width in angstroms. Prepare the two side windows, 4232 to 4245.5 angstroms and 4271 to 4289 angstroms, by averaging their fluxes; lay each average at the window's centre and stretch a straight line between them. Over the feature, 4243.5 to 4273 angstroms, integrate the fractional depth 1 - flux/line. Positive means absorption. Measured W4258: 1.0 angstroms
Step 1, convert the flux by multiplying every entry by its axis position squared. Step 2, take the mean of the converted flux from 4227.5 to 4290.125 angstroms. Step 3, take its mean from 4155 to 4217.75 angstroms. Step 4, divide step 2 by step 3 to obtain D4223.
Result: 1.1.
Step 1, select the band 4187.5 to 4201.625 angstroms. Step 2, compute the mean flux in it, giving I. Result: 2.47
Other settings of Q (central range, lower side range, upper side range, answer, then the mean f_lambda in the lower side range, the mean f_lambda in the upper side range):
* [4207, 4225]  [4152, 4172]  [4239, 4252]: 0.94 angstroms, 2.6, 2.73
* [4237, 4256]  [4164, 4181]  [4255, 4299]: -1.23 angstroms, 2.42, 2.53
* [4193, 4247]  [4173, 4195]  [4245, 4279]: -1.78 angstroms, 2.47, 2.58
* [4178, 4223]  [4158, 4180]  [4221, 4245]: 0.93 angstroms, 2.52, 2.61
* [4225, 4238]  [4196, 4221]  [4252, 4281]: -0.38 angstroms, 2.57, 2.54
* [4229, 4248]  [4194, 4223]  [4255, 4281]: -1.15 angstroms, 2.56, 2.55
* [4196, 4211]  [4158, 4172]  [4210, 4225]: -0.52 angstroms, 2.55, 2.48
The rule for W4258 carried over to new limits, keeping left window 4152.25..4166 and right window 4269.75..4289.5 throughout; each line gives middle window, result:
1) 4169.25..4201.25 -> 3.2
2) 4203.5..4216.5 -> 0.2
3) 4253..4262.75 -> 0.7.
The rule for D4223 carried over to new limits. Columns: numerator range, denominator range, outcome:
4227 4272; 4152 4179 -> 1.06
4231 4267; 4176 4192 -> 1.11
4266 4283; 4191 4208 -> 1.06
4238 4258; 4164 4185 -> 1.13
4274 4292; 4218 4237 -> 1.05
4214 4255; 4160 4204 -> 1.08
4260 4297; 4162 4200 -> 1.08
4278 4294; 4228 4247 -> 0.98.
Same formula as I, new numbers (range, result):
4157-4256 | 2.56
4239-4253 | 2.72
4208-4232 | 2.55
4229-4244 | 2.68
